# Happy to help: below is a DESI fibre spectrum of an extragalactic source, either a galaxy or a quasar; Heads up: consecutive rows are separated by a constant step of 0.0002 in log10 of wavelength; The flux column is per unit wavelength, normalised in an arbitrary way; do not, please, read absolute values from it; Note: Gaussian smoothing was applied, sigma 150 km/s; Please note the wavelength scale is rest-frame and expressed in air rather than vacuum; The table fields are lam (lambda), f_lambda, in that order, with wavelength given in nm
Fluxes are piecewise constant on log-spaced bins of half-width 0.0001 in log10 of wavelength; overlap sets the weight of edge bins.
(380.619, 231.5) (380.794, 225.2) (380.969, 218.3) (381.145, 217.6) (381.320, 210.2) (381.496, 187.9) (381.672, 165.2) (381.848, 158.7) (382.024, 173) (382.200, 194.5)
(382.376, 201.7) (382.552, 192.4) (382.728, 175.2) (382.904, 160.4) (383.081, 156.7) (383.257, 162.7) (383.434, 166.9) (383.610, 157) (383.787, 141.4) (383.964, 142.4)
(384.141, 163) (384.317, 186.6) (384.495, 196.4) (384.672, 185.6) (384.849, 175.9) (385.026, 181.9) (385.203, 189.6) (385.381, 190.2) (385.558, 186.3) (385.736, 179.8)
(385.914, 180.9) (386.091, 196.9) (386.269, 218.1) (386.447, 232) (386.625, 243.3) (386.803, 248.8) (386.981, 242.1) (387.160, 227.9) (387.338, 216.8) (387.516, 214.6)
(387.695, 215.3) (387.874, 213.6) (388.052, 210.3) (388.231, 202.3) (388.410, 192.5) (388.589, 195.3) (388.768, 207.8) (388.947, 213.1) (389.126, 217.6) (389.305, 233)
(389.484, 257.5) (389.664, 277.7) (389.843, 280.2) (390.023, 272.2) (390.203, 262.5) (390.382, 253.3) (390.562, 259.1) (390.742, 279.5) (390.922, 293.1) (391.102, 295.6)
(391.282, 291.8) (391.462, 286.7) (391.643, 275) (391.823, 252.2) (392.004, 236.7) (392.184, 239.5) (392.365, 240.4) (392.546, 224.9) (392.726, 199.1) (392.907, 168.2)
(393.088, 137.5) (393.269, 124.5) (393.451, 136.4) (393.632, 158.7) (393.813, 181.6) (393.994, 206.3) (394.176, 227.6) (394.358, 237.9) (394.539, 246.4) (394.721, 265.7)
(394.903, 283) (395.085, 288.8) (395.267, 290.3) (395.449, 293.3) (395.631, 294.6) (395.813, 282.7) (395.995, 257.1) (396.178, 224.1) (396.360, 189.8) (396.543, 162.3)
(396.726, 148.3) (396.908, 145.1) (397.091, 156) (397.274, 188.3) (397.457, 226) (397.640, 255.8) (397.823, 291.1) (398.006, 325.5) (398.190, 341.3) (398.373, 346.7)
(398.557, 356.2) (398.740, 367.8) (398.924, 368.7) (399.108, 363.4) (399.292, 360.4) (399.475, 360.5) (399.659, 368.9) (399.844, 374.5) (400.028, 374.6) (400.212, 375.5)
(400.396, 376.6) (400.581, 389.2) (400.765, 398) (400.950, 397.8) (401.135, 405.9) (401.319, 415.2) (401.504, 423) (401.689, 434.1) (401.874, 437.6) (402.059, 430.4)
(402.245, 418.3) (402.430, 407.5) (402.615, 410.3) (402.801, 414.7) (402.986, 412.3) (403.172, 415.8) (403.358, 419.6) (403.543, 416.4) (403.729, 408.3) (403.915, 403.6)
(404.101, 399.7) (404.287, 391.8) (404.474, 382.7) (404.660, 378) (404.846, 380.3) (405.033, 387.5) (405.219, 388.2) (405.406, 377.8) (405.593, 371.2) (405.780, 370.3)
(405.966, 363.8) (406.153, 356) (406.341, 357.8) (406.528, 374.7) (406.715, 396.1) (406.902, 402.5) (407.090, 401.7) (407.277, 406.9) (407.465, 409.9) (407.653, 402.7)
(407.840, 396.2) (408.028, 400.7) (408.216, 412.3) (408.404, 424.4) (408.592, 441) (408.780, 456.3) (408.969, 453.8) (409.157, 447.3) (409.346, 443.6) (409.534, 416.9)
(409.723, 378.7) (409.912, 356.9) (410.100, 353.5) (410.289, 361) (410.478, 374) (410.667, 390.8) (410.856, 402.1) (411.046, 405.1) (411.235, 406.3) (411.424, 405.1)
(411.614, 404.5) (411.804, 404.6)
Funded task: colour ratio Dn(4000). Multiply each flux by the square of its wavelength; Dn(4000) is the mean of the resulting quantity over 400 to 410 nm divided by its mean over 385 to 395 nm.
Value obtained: 1.9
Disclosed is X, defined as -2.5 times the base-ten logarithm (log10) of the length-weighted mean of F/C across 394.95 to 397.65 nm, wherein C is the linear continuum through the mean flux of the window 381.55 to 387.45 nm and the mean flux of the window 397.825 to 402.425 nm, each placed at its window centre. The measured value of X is 0.42 mag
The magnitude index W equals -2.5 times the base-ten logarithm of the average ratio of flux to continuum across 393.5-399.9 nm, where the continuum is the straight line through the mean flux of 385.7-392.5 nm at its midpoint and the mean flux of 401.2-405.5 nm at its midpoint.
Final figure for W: 0.23 mag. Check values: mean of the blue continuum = 239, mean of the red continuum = 407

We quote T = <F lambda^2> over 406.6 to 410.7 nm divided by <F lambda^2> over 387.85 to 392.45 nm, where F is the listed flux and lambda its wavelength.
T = 1.79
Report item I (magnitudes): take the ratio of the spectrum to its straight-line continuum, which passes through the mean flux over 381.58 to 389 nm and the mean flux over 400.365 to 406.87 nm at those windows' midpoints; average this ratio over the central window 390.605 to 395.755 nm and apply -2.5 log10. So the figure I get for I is 0.17 mag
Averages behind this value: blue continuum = 192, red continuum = 398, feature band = 238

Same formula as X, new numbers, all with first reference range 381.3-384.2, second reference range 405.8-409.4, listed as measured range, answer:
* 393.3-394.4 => 0.43 mag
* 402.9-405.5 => -0.07 mag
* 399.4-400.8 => -0.13 mag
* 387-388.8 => 0.04 mag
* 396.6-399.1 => 0.16 mag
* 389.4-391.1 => -0.13 mag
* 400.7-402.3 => -0.20 mag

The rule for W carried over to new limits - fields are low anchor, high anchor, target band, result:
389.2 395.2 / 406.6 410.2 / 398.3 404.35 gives -0.18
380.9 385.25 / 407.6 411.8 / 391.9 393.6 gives 0.35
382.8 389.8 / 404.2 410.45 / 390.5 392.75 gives -0.05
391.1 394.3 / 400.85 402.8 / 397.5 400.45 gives 0.02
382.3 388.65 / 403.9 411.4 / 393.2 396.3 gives 0.18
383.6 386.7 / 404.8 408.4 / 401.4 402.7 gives -0.22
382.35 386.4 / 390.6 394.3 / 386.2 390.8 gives -0.16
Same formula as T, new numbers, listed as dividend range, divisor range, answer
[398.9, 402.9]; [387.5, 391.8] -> 1.70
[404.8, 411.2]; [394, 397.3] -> 1.81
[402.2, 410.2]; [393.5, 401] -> 1.46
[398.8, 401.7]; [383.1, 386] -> 2.40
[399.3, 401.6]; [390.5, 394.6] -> 1.79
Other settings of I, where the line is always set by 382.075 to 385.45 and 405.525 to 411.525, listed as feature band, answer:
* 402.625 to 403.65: -0.19 mag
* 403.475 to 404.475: -0.13 mag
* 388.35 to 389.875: -0.03 mag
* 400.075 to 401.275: -0.19 mag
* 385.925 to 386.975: -0.14 mag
